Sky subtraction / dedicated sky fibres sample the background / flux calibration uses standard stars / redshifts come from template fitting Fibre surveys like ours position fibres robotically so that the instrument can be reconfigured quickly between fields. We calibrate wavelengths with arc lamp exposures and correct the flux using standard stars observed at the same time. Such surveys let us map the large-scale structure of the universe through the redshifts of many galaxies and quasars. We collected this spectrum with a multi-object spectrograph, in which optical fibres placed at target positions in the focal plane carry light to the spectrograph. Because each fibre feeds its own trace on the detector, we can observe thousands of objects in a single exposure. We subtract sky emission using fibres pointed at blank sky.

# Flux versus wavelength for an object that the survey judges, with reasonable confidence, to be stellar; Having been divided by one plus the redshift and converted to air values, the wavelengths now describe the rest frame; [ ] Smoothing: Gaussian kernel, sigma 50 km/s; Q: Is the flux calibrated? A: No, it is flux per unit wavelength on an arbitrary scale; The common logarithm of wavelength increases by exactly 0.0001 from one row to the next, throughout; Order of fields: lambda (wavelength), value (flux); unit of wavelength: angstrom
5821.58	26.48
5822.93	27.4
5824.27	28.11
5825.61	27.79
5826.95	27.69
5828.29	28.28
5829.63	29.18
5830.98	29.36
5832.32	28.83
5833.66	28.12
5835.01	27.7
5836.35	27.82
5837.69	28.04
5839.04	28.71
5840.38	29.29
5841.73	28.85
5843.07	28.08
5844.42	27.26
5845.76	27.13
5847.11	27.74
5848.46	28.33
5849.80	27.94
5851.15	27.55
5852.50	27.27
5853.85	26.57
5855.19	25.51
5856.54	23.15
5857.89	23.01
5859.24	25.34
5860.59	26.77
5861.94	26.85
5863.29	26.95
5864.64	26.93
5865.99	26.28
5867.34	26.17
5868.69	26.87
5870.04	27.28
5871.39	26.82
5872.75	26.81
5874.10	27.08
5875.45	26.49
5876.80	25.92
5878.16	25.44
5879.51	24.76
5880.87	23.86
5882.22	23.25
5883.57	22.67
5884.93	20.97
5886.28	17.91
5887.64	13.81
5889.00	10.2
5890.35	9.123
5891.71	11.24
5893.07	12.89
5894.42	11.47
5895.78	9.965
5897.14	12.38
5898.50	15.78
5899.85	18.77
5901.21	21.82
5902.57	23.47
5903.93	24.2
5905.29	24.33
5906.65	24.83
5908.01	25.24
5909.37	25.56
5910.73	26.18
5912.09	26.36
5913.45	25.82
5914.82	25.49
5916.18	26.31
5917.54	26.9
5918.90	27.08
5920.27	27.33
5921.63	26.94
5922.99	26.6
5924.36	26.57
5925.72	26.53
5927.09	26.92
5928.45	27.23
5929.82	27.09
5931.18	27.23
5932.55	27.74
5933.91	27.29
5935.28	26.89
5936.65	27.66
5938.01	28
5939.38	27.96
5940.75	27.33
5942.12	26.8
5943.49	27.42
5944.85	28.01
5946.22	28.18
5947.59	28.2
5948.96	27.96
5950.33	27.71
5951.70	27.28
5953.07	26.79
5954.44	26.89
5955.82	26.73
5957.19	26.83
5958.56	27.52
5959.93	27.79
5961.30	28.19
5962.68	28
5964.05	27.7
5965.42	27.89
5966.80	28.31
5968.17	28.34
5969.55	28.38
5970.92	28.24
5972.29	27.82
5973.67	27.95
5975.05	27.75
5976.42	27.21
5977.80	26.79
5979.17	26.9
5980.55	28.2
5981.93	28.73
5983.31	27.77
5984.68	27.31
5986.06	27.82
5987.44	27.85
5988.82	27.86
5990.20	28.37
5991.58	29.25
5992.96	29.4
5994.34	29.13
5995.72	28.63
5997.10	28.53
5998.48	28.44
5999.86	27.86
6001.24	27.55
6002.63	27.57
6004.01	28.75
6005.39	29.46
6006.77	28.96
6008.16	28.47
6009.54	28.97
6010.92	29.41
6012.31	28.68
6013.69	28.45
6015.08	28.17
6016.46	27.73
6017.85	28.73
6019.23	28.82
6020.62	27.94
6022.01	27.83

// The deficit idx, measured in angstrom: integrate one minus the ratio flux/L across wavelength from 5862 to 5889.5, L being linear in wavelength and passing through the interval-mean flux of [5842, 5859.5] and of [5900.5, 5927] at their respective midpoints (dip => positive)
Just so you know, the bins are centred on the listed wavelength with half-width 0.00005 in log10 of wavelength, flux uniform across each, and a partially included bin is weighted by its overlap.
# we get 2.4 angstrom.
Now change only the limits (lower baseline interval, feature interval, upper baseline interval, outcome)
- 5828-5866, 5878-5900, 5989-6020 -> 8.9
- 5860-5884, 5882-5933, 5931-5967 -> 9.2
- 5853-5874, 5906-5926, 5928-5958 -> 0.5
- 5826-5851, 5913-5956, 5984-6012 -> 1.8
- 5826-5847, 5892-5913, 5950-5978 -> 5.9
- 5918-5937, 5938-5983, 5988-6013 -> 0.1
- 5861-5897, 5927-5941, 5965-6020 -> -1.5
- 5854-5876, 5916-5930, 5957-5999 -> 0.1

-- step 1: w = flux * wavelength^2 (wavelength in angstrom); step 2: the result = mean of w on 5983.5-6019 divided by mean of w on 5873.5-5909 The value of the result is 1.51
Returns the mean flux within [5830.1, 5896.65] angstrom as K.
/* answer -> 24.2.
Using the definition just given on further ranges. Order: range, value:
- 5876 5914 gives 19.9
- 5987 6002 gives 28.4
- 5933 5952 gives 27.6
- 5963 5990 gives 27.8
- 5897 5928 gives 24.6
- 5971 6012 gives 28.2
